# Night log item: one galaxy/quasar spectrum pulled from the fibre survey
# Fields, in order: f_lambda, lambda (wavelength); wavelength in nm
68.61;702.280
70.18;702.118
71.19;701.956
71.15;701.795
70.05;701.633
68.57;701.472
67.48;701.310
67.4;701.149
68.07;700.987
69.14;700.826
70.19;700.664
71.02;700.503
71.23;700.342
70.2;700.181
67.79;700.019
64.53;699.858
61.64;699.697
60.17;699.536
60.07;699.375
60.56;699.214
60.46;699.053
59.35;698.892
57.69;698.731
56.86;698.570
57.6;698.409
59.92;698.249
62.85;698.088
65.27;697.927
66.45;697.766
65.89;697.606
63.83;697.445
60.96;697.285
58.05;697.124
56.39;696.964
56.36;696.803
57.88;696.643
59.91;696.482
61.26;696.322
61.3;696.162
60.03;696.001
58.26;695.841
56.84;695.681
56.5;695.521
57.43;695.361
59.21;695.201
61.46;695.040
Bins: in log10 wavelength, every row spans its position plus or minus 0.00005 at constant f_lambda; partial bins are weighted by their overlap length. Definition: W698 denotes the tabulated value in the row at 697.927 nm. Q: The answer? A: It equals 65.27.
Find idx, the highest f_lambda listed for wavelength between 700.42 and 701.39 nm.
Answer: 71.02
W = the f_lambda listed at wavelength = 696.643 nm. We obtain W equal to 57.88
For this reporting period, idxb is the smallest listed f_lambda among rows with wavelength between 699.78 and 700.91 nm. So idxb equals 64.53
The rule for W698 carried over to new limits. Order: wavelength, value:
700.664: 70.19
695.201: 59.21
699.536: 60.17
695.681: 56.84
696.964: 56.39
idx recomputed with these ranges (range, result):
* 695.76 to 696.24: 61.3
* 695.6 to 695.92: 58.26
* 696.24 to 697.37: 61.26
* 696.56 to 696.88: 57.88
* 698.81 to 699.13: 60.46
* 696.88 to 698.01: 66.45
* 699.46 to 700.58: 71.23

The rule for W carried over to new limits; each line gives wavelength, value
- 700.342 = 71.23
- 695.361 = 57.43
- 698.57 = 56.86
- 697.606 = 65.89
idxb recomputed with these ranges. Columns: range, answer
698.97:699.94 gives 60.07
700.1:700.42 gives 70.2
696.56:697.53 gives 56.36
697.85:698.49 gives 57.6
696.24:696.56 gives 59.91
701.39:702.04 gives 68.57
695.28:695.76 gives 56.5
